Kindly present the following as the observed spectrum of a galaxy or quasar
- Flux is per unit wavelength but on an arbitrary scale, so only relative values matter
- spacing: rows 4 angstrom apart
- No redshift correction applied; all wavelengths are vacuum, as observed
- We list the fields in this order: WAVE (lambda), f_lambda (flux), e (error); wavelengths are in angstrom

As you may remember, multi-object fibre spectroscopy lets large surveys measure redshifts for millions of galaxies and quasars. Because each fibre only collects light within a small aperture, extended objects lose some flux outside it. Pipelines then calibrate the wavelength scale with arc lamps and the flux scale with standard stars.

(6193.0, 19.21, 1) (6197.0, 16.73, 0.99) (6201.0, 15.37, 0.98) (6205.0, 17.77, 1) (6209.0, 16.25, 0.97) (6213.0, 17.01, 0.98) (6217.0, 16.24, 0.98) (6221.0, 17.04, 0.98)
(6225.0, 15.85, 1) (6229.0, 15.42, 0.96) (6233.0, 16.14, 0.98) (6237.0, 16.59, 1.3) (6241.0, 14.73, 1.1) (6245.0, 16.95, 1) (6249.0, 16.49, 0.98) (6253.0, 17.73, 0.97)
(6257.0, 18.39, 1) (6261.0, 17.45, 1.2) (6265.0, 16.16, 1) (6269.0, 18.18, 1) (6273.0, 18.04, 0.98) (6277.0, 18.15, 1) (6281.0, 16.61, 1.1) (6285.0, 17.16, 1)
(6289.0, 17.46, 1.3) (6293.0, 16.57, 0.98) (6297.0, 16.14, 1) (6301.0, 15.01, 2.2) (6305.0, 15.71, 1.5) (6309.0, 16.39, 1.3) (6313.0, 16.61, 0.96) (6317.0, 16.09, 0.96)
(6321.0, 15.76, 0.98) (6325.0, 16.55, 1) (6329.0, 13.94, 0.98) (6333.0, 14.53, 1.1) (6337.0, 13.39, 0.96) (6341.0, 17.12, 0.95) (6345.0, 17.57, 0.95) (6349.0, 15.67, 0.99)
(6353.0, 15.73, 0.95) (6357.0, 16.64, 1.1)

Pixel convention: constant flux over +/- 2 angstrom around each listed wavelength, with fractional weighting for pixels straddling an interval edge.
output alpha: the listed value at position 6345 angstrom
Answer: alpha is 17.57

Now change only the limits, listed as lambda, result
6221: 17.04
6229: 15.42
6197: 16.73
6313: 16.61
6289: 17.46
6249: 16.49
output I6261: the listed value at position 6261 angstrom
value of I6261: 17.45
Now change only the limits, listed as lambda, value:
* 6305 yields 15.71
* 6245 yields 16.95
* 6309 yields 16.39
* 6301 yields 15.01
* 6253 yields 17.73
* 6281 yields 16.61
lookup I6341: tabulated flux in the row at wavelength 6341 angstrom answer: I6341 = 17.12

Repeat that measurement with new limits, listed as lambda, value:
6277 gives 18.15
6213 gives 17.01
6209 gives 16.25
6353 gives 15.73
